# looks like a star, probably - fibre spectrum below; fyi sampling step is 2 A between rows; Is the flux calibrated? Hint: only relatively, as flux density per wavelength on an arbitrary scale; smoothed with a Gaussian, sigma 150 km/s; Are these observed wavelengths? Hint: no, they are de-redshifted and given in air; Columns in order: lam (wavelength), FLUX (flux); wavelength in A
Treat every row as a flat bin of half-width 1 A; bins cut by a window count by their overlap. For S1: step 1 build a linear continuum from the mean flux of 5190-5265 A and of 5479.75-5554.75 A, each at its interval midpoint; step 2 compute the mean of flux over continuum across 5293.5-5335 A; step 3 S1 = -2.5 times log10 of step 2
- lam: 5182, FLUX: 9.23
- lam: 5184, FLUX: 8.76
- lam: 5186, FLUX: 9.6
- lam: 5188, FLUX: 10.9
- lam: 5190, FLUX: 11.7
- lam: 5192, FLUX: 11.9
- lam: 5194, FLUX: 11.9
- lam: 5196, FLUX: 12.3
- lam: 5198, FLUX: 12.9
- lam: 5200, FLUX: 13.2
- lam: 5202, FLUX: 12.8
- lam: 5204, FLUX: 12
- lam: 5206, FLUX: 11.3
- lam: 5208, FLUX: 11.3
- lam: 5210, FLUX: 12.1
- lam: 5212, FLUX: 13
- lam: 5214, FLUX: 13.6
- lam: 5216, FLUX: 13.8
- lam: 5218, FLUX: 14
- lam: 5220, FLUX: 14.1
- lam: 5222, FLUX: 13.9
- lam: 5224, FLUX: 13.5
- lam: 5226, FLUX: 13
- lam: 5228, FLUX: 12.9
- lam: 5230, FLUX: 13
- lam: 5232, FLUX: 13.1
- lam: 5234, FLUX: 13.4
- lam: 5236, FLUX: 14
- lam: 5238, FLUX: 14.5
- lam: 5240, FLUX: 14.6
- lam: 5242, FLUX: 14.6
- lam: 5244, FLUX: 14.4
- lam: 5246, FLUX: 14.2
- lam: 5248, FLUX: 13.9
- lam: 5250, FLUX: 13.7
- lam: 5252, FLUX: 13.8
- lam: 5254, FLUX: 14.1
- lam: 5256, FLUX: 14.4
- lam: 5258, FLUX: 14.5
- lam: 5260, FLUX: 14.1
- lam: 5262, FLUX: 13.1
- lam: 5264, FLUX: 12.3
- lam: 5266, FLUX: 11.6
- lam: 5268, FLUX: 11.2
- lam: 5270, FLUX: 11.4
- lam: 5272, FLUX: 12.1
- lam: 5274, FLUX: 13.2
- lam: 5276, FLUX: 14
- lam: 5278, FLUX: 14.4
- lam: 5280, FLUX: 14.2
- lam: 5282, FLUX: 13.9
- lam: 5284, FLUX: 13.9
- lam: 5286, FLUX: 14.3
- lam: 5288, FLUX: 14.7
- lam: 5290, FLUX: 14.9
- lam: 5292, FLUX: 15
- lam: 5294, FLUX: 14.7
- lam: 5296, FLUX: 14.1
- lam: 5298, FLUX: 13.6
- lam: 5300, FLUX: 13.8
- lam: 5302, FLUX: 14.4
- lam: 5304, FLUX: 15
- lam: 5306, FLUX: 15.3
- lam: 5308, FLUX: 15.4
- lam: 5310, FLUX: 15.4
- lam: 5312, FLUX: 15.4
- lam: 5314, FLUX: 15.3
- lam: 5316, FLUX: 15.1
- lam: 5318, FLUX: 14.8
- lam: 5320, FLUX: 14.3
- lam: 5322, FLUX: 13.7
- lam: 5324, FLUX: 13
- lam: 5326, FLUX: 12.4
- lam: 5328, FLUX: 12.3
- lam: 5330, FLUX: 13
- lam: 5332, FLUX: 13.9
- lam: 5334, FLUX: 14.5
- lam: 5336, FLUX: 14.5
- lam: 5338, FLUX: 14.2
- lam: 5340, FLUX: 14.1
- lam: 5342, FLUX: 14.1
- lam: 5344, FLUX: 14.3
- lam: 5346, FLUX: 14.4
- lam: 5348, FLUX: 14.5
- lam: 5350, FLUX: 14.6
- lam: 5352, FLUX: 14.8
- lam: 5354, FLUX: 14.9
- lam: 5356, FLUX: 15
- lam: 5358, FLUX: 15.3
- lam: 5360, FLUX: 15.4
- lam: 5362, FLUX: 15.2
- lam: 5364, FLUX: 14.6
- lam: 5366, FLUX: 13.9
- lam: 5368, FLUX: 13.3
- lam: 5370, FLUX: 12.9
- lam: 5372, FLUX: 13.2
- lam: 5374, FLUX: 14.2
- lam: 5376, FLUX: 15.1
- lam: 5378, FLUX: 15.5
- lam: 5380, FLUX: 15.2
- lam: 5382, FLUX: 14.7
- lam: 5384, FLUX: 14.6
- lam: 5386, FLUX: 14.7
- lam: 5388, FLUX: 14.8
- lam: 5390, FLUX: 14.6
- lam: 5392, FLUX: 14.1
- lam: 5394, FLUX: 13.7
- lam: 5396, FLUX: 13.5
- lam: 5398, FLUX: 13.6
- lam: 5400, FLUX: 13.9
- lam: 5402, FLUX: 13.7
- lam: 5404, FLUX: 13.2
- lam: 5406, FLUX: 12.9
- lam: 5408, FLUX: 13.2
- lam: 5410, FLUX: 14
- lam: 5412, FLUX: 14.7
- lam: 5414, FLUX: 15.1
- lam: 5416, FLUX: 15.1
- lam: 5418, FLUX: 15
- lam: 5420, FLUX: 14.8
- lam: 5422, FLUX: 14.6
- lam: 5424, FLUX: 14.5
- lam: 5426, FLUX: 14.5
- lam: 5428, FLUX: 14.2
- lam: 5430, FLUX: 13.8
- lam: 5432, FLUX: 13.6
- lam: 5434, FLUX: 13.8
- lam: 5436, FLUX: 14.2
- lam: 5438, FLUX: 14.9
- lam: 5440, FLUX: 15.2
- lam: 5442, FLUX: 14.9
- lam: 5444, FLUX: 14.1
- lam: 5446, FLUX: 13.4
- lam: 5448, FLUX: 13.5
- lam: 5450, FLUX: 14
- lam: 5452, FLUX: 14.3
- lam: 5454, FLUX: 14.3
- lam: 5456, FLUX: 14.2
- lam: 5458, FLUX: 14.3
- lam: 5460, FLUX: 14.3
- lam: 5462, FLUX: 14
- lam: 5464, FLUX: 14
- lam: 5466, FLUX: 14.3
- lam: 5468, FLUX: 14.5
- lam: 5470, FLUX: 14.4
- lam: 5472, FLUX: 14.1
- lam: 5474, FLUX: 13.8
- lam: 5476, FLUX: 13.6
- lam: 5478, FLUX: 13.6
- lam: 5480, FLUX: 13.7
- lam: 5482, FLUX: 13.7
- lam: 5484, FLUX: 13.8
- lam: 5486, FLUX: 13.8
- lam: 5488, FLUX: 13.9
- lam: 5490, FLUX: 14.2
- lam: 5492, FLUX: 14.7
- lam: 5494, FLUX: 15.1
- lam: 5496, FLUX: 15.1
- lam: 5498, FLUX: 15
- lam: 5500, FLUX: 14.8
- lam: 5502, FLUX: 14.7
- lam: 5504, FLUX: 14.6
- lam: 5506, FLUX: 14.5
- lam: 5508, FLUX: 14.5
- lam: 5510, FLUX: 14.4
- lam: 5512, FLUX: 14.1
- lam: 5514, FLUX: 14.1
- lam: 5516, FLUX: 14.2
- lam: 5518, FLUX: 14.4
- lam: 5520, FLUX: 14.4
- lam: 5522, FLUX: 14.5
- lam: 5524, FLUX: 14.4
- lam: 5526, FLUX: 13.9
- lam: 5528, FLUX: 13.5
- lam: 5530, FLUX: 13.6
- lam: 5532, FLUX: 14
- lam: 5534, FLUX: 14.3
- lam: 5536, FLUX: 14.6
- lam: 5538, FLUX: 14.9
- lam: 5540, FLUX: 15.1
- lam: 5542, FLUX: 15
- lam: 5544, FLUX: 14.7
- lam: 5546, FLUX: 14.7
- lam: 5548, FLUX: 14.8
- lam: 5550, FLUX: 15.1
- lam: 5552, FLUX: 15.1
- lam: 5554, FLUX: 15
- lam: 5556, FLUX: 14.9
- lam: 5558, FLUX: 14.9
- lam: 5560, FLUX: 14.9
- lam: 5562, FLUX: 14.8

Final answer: -0.05 mag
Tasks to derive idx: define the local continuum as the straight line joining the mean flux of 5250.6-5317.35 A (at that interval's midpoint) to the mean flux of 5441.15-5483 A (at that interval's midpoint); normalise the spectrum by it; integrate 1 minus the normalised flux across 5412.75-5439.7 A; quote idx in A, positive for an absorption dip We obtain -0.9 A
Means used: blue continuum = 14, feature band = 14.5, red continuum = 14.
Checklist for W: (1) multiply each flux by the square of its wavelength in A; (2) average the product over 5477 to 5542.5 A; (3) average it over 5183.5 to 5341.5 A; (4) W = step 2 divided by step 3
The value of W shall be 1.16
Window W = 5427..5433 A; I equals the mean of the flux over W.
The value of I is 13.9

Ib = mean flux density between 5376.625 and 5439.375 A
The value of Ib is 14.3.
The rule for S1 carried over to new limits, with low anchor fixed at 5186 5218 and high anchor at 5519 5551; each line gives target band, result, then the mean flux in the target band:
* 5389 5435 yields -0.034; 14.1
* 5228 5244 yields -0.111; 13.9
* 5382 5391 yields -0.091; 14.7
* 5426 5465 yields -0.022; 14.2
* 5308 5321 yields -0.159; 15.1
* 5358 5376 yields -0.067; 14.2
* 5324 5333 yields 0.017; 12.9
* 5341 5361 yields -0.114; 14.7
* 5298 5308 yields -0.131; 14.6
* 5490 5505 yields -0.044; 14.8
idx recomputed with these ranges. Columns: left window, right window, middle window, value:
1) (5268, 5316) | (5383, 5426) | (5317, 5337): 0.82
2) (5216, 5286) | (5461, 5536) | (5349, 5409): -1.58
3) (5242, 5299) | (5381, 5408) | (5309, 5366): -2.18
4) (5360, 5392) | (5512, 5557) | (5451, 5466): 0.28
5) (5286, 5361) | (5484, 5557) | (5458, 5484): 0.87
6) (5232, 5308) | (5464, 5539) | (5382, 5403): -0.10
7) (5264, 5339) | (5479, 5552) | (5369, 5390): -0.56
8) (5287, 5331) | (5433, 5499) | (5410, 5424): -0.54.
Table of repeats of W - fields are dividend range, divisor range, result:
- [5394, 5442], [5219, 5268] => 1.11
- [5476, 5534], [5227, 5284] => 1.16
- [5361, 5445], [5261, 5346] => 1.06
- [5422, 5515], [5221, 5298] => 1.12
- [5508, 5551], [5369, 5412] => 1.08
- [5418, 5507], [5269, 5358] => 1.06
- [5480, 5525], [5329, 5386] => 1.05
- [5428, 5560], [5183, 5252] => 1.23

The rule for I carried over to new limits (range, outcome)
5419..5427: 14.6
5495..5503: 14.9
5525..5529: 13.7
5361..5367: 14.6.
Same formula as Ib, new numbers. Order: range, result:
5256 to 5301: 13.6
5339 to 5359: 14.6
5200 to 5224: 12.9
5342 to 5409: 14.3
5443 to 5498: 14.1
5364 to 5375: 13.6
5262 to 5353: 14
